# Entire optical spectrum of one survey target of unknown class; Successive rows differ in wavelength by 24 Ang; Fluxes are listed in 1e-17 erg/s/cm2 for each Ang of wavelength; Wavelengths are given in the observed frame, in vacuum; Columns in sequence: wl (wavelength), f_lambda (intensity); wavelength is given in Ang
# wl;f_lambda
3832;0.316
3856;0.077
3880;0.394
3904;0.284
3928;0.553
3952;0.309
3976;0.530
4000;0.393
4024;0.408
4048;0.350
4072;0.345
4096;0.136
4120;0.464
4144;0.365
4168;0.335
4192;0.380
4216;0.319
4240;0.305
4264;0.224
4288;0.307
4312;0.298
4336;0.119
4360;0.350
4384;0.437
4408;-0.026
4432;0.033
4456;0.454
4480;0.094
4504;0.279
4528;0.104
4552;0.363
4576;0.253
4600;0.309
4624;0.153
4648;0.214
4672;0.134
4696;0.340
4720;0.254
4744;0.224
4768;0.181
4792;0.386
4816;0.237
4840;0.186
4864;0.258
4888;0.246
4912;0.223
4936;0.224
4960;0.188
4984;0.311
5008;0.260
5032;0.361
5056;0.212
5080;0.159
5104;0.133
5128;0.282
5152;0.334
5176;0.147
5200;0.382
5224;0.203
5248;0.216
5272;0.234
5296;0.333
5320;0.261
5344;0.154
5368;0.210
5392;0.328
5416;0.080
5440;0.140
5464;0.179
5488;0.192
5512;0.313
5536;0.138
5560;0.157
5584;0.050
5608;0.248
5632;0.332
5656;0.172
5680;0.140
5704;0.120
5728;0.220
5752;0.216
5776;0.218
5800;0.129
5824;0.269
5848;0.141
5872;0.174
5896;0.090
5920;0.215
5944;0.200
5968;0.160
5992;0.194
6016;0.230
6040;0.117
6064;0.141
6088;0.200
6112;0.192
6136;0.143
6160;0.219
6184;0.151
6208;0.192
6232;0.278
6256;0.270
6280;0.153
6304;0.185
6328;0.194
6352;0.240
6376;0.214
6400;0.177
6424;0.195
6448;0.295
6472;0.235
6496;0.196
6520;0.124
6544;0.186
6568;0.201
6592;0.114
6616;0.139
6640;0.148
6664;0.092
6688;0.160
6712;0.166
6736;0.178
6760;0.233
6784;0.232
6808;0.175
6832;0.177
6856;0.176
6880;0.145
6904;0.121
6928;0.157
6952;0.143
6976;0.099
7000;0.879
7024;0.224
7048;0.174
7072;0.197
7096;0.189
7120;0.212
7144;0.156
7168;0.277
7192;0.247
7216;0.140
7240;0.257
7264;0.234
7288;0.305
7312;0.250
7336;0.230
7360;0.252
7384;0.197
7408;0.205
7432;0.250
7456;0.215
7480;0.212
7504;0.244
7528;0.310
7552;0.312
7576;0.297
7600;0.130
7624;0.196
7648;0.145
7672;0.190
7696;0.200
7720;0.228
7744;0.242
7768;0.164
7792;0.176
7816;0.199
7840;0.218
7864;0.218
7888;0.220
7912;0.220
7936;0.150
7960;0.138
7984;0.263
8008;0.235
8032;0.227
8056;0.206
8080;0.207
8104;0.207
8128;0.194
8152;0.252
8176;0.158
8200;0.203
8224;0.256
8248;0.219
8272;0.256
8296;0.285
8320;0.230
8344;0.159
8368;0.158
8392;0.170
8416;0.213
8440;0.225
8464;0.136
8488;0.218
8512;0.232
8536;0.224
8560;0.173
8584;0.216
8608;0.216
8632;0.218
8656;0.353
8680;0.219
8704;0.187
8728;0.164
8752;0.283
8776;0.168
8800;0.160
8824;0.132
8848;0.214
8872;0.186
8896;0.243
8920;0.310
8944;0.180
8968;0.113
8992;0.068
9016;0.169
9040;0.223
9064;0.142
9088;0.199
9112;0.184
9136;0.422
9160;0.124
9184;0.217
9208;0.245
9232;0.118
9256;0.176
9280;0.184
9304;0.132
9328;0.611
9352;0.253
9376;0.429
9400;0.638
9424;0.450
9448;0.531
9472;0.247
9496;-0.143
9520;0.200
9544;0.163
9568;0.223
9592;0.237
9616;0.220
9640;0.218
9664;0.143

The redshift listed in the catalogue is 0.879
